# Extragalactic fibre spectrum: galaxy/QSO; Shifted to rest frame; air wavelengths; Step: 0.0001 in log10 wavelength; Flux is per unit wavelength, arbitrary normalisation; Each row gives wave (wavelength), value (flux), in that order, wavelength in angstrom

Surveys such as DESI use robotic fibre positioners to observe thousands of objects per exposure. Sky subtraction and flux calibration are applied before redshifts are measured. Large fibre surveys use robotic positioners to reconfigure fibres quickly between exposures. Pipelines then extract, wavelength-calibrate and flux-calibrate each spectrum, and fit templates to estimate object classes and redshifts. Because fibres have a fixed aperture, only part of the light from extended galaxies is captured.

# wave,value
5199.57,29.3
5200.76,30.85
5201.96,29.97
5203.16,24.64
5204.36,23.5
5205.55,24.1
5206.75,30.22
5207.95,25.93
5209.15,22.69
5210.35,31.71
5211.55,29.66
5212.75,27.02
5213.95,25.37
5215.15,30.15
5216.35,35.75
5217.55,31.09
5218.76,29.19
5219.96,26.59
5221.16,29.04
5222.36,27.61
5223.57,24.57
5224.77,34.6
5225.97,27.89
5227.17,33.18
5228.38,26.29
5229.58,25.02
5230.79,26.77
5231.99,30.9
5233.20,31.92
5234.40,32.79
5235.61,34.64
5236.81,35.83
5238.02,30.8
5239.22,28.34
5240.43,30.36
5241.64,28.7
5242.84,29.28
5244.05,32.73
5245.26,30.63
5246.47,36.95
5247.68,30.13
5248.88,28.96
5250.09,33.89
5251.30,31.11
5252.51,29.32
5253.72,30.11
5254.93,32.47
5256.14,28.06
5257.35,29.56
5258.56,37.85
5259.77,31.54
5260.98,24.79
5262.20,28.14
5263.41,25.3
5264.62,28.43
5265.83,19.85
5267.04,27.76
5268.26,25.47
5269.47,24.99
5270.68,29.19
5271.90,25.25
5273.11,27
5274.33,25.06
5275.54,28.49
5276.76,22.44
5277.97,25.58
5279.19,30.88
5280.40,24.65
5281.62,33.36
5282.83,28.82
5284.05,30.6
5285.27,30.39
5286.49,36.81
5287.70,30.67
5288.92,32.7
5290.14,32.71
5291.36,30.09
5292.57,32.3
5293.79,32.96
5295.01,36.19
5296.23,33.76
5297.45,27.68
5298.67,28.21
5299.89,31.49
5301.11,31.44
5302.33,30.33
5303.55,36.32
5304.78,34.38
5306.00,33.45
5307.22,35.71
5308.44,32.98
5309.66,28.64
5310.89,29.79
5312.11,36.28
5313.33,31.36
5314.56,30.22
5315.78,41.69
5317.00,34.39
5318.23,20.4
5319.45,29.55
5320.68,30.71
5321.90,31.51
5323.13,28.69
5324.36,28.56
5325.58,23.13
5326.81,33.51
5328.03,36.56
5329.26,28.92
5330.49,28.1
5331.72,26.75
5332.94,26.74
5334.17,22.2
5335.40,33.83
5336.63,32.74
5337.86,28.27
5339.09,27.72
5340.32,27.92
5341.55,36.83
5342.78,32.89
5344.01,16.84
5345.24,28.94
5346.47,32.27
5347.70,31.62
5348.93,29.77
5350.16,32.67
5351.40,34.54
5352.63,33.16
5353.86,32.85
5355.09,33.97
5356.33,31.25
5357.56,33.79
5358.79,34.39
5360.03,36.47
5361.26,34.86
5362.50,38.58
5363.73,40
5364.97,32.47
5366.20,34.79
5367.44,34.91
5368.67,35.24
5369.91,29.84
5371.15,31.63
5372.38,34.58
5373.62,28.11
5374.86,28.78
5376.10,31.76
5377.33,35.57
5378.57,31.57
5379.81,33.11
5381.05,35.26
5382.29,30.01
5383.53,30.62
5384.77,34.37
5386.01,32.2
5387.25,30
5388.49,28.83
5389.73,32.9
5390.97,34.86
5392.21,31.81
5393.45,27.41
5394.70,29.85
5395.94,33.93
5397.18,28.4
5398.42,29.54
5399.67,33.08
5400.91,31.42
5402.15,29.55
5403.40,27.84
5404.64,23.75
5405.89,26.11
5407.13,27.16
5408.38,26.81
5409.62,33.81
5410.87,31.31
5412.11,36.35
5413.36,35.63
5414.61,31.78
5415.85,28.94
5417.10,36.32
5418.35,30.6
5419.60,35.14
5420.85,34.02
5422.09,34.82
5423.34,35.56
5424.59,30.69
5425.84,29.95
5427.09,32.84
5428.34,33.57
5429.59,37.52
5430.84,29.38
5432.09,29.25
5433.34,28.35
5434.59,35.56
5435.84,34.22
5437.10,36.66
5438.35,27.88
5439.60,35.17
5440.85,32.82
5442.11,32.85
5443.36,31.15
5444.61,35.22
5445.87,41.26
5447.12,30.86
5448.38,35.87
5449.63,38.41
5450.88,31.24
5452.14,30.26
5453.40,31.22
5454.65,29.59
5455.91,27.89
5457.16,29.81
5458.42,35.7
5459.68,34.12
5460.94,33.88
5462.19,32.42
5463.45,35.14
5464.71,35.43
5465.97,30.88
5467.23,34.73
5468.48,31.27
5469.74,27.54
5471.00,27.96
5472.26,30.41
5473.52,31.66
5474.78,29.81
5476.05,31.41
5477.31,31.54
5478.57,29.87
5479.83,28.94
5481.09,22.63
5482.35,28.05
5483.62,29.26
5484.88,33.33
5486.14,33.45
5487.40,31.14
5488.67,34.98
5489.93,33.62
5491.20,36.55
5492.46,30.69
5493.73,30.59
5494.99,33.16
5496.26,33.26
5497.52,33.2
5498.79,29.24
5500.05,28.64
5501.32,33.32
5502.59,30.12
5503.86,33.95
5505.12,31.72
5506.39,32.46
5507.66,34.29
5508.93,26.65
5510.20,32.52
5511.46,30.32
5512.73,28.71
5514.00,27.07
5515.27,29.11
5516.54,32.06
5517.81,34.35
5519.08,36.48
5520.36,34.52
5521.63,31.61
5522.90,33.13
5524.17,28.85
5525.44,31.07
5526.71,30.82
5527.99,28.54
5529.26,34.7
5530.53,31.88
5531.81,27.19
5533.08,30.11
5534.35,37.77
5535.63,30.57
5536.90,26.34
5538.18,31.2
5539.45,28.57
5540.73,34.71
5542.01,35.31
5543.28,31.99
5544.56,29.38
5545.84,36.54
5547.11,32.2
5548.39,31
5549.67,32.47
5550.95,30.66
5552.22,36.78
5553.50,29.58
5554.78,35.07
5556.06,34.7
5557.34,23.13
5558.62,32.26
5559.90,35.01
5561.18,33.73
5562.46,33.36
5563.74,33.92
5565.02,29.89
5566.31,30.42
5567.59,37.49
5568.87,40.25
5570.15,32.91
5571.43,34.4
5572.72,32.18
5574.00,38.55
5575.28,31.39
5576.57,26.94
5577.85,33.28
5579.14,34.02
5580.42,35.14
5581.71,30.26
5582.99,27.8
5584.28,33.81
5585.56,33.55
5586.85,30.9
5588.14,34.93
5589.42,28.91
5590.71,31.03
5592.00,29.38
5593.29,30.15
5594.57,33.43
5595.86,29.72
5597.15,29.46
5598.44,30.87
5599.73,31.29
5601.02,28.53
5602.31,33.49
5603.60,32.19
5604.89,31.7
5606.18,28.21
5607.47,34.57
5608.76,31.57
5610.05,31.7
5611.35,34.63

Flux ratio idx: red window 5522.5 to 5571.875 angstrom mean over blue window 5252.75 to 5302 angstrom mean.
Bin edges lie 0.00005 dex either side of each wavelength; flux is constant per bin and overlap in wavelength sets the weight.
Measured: 1.10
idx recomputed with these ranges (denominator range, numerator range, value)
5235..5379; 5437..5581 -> 1.04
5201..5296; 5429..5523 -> 1.09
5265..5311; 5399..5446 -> 1.07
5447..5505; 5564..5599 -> 1.02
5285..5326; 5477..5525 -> 0.99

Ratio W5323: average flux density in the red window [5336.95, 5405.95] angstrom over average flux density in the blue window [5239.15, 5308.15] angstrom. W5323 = 1.05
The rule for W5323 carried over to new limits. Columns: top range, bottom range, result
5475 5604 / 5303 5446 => 1.00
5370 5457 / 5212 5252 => 1.06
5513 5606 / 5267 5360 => 1.05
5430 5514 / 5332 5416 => 1.01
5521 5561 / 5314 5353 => 1.06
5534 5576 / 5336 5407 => 1.04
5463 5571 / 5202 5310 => 1.07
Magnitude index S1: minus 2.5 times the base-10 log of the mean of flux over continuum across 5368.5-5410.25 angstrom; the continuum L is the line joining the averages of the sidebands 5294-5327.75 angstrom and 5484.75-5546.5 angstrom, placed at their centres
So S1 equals 0.03 mag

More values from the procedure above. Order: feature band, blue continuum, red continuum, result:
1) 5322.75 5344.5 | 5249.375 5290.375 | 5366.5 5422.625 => 0.05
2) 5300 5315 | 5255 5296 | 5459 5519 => -0.11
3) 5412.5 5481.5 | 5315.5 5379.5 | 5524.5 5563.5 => -0.02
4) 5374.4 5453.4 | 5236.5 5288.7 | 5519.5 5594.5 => -0.04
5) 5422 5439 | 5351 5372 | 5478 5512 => 0.01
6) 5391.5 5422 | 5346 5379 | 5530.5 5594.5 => 0.07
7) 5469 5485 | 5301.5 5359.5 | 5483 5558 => 0.08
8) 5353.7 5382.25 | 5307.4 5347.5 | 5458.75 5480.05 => -0.10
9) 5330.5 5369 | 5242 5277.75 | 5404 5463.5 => -0.04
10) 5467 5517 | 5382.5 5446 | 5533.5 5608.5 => 0.04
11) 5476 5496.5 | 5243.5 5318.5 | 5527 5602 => 0.01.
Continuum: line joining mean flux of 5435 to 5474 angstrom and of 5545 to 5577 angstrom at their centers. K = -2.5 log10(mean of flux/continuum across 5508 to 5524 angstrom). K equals 0.05 mag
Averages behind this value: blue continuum 32.7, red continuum 33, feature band 31.4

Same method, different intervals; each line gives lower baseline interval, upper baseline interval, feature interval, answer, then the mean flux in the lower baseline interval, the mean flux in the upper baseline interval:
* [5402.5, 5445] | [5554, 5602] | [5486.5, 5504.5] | -0.008 mag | 32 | 32.2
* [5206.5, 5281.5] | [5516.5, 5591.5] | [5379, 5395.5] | -0.037 mag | 29.1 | 32.4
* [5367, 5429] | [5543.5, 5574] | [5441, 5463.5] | -0.033 mag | 31.6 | 33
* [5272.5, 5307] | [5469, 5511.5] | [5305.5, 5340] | 0.013 mag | 30.7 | 31.1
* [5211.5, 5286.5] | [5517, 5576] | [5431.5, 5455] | -0.057 mag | 29.3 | 32.5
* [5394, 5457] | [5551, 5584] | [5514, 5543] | 0.033 mag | 32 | 32.9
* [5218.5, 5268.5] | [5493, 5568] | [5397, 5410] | 0.076 mag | 29.7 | 31.8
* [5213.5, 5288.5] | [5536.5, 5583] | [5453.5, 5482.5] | 0.024 mag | 29.4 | 32.6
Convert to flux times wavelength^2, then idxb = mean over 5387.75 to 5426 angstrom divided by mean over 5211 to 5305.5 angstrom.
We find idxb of 1.1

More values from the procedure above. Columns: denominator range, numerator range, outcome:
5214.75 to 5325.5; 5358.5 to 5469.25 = 1.13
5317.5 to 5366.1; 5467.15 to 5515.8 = 1.06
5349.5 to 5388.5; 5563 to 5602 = 1.05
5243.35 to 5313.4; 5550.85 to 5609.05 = 1.19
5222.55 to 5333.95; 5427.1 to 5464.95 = 1.17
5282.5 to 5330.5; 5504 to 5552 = 1.09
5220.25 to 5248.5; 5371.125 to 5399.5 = 1.10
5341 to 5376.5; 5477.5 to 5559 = 1.02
